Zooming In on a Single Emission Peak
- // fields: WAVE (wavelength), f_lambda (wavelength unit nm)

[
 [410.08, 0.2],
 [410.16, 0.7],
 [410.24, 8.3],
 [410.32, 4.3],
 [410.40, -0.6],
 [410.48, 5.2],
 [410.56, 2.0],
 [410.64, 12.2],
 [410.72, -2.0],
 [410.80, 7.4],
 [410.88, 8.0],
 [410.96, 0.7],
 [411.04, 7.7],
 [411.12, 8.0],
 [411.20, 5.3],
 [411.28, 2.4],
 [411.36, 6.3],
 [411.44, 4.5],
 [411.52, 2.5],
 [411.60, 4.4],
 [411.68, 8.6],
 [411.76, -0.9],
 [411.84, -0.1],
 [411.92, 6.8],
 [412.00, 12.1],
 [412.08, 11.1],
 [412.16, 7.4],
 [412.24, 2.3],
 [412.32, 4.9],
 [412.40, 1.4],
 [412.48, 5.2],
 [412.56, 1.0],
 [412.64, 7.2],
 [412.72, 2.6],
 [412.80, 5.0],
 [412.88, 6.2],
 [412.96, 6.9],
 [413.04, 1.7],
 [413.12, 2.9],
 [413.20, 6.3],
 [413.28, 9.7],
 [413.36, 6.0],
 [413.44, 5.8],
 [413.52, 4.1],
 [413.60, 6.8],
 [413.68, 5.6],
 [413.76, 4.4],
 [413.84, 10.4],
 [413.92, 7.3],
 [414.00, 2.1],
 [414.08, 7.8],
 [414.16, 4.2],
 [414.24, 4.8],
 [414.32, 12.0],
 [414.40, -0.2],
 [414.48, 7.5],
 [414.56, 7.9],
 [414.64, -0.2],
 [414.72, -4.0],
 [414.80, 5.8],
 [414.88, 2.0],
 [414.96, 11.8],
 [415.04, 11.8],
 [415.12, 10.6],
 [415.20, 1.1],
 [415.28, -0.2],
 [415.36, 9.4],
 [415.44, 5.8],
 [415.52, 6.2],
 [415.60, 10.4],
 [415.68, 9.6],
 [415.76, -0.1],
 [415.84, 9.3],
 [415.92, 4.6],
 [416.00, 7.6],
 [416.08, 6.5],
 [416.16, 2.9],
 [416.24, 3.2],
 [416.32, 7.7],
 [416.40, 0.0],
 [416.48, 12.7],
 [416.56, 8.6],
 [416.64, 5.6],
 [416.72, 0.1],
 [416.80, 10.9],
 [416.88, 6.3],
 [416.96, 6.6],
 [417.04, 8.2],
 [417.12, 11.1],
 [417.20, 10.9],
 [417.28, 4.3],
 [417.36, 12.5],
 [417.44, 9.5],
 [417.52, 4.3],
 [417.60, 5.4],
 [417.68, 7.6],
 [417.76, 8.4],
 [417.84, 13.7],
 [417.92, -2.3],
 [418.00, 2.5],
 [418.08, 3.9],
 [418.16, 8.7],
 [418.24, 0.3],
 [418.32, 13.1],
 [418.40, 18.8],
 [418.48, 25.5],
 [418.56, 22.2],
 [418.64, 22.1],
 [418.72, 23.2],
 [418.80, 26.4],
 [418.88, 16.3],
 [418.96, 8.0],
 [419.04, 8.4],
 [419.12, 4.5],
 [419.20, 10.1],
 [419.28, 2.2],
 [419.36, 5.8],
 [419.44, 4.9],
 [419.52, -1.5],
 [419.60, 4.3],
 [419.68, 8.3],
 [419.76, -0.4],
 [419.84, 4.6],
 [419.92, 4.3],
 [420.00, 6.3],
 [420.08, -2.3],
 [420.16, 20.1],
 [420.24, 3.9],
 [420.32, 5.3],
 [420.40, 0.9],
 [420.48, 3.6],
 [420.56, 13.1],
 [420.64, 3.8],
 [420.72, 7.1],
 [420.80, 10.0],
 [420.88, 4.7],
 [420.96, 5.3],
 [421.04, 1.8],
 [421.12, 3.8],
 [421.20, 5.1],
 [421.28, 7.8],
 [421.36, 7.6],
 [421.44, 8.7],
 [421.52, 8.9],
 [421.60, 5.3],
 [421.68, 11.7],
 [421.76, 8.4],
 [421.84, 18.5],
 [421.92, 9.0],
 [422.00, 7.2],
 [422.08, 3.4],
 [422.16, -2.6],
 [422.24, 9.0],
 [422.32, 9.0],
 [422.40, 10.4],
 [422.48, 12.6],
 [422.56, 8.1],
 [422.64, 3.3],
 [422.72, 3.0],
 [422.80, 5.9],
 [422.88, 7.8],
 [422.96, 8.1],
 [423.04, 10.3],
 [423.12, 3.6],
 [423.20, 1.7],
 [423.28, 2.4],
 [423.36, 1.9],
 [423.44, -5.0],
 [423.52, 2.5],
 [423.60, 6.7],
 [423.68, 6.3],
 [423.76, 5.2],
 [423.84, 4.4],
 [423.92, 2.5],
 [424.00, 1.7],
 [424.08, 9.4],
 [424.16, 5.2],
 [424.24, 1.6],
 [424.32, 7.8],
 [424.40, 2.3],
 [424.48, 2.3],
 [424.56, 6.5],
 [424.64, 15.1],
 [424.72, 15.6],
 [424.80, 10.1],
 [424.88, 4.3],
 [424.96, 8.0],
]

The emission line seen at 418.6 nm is [O II] 3727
